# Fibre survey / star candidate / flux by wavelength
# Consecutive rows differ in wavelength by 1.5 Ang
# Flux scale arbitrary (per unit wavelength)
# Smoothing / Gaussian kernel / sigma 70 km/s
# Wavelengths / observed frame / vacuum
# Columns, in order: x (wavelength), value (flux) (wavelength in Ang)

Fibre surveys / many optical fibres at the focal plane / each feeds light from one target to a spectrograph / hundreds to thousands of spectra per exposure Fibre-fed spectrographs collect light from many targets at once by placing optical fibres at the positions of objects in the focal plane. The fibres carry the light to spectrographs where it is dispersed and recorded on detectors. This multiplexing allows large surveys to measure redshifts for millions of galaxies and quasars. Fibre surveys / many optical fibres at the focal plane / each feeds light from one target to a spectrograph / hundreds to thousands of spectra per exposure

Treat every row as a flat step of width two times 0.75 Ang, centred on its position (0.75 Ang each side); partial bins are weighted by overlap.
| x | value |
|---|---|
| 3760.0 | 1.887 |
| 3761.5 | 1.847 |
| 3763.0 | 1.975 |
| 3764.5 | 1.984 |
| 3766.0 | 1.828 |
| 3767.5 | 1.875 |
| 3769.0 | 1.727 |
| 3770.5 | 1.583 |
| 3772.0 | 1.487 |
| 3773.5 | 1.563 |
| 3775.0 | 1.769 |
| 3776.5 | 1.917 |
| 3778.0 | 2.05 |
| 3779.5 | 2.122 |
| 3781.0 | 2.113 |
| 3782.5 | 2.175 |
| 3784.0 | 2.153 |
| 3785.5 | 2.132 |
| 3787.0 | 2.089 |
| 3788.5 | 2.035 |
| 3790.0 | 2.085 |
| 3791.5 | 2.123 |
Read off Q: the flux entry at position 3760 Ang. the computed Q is 1.887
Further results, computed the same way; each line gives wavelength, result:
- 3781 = 2.113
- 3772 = 1.487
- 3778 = 2.05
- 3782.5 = 2.175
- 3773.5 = 1.563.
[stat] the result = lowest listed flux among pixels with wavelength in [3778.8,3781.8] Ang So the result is 2.113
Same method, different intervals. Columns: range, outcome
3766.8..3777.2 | 1.487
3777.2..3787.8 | 2.05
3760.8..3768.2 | 1.828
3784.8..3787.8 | 2.089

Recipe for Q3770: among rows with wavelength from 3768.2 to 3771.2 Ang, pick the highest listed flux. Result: 1.727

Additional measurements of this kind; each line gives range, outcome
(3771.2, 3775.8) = 1.769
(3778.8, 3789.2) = 2.175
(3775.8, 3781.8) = 2.122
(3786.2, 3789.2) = 2.089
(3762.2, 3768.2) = 1.984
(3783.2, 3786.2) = 2.153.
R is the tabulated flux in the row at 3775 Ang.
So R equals 1.769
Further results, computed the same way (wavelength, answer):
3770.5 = 1.583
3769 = 1.727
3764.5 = 1.984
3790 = 2.085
